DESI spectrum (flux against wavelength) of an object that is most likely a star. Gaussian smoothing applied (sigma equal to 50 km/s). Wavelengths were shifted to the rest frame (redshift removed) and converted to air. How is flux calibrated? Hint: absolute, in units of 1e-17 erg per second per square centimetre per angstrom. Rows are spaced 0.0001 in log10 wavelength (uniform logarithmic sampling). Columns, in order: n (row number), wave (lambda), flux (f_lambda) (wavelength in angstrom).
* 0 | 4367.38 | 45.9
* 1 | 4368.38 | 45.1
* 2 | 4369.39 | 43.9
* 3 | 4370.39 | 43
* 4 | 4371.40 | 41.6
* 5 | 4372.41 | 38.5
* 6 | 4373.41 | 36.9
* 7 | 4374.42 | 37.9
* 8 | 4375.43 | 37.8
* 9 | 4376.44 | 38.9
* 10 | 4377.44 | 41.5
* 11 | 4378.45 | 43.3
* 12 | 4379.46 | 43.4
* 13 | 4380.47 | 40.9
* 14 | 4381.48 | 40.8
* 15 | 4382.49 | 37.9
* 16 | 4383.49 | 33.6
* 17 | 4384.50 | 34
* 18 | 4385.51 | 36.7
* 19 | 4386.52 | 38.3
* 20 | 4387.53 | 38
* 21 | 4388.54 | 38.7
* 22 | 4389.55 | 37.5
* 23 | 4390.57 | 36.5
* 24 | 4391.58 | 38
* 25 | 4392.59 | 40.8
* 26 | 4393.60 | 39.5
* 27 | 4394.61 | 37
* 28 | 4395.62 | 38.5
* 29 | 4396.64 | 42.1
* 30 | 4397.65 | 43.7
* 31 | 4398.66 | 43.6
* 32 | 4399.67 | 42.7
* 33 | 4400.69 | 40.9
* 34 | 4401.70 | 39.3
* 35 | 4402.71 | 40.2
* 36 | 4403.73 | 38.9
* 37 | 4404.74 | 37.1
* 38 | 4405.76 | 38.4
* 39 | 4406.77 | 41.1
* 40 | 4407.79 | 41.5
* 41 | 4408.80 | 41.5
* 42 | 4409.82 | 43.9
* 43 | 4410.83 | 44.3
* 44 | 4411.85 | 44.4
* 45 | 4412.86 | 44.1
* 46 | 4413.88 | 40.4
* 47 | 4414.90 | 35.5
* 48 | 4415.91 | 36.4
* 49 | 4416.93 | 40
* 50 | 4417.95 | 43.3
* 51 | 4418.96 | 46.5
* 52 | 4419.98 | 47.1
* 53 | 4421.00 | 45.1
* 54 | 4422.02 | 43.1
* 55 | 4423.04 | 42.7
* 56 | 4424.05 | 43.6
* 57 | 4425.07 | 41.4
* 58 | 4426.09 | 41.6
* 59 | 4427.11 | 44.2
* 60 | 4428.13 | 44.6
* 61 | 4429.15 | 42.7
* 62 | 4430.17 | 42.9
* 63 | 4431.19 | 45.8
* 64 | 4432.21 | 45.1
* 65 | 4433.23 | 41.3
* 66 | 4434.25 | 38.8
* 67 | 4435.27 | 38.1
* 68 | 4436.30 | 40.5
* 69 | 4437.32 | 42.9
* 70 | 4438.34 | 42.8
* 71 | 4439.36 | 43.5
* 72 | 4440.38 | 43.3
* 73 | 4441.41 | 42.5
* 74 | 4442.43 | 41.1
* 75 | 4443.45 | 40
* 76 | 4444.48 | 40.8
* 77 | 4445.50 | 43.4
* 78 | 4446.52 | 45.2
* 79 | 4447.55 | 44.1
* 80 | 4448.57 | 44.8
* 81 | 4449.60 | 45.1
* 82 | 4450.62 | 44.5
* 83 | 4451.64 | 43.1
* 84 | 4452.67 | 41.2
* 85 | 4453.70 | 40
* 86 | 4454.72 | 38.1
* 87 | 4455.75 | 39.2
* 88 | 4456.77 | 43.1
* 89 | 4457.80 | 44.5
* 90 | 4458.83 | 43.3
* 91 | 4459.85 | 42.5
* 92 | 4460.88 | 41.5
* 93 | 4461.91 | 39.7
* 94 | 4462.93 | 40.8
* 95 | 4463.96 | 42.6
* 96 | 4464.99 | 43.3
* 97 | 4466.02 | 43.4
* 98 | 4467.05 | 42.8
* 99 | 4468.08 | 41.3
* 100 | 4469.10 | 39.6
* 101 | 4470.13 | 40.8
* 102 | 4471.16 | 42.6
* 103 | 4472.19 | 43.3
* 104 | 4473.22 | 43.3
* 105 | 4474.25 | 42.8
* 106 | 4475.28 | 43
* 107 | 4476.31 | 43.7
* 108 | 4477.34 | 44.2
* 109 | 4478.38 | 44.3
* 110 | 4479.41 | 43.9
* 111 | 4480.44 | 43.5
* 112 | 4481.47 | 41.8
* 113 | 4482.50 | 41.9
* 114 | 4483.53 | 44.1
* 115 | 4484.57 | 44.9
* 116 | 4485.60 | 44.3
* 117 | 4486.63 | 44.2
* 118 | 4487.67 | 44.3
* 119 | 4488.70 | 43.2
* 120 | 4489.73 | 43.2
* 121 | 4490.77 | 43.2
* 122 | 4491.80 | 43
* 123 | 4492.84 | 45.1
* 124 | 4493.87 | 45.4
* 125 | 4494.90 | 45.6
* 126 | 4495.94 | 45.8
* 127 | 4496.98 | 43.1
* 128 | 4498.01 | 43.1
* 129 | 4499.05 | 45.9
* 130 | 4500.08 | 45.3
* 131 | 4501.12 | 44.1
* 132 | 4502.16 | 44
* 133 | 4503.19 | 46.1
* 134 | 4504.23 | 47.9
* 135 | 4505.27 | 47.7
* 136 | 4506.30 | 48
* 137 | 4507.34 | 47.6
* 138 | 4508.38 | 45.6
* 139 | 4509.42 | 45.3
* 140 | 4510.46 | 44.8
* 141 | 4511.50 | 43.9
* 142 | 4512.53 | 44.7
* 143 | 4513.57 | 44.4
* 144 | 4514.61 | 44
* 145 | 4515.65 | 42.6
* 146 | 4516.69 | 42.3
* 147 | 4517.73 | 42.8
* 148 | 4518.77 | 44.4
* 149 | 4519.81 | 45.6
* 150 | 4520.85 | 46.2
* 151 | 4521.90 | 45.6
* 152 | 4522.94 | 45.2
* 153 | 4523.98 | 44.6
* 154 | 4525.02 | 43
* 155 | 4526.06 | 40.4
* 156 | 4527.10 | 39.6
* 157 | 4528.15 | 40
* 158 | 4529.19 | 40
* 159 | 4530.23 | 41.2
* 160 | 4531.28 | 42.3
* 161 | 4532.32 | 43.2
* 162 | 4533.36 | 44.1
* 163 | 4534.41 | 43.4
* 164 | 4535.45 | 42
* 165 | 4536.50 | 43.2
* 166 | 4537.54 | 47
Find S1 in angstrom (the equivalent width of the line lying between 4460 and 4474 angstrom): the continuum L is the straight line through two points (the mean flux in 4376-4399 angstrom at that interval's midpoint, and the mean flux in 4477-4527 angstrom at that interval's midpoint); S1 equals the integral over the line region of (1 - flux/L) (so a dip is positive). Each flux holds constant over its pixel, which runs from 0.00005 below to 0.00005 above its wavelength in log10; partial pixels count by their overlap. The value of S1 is 0.3 angstrom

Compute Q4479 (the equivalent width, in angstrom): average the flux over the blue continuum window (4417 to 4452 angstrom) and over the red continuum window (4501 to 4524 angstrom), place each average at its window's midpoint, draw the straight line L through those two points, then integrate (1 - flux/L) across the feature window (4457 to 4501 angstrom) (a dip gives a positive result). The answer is 0.9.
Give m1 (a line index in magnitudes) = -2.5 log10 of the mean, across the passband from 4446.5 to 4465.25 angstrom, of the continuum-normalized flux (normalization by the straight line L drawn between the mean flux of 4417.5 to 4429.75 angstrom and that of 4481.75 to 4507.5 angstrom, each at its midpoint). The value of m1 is 0.05 mag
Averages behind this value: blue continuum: 43.8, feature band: 42.4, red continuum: 44.8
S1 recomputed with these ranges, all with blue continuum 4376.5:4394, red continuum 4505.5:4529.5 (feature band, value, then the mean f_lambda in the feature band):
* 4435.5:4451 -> -0.7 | 42.9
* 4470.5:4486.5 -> -0.4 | 43.4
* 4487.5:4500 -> -0.3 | 44.3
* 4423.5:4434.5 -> -0.7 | 43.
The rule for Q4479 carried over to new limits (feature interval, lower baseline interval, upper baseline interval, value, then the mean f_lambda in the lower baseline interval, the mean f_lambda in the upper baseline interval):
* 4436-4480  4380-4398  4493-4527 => -0.46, 38.4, 44.8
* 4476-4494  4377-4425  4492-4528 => -0.02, 40.6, 44.6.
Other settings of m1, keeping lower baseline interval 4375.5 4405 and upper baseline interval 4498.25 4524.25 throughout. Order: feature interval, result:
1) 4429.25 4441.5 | -0.020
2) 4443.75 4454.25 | -0.024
